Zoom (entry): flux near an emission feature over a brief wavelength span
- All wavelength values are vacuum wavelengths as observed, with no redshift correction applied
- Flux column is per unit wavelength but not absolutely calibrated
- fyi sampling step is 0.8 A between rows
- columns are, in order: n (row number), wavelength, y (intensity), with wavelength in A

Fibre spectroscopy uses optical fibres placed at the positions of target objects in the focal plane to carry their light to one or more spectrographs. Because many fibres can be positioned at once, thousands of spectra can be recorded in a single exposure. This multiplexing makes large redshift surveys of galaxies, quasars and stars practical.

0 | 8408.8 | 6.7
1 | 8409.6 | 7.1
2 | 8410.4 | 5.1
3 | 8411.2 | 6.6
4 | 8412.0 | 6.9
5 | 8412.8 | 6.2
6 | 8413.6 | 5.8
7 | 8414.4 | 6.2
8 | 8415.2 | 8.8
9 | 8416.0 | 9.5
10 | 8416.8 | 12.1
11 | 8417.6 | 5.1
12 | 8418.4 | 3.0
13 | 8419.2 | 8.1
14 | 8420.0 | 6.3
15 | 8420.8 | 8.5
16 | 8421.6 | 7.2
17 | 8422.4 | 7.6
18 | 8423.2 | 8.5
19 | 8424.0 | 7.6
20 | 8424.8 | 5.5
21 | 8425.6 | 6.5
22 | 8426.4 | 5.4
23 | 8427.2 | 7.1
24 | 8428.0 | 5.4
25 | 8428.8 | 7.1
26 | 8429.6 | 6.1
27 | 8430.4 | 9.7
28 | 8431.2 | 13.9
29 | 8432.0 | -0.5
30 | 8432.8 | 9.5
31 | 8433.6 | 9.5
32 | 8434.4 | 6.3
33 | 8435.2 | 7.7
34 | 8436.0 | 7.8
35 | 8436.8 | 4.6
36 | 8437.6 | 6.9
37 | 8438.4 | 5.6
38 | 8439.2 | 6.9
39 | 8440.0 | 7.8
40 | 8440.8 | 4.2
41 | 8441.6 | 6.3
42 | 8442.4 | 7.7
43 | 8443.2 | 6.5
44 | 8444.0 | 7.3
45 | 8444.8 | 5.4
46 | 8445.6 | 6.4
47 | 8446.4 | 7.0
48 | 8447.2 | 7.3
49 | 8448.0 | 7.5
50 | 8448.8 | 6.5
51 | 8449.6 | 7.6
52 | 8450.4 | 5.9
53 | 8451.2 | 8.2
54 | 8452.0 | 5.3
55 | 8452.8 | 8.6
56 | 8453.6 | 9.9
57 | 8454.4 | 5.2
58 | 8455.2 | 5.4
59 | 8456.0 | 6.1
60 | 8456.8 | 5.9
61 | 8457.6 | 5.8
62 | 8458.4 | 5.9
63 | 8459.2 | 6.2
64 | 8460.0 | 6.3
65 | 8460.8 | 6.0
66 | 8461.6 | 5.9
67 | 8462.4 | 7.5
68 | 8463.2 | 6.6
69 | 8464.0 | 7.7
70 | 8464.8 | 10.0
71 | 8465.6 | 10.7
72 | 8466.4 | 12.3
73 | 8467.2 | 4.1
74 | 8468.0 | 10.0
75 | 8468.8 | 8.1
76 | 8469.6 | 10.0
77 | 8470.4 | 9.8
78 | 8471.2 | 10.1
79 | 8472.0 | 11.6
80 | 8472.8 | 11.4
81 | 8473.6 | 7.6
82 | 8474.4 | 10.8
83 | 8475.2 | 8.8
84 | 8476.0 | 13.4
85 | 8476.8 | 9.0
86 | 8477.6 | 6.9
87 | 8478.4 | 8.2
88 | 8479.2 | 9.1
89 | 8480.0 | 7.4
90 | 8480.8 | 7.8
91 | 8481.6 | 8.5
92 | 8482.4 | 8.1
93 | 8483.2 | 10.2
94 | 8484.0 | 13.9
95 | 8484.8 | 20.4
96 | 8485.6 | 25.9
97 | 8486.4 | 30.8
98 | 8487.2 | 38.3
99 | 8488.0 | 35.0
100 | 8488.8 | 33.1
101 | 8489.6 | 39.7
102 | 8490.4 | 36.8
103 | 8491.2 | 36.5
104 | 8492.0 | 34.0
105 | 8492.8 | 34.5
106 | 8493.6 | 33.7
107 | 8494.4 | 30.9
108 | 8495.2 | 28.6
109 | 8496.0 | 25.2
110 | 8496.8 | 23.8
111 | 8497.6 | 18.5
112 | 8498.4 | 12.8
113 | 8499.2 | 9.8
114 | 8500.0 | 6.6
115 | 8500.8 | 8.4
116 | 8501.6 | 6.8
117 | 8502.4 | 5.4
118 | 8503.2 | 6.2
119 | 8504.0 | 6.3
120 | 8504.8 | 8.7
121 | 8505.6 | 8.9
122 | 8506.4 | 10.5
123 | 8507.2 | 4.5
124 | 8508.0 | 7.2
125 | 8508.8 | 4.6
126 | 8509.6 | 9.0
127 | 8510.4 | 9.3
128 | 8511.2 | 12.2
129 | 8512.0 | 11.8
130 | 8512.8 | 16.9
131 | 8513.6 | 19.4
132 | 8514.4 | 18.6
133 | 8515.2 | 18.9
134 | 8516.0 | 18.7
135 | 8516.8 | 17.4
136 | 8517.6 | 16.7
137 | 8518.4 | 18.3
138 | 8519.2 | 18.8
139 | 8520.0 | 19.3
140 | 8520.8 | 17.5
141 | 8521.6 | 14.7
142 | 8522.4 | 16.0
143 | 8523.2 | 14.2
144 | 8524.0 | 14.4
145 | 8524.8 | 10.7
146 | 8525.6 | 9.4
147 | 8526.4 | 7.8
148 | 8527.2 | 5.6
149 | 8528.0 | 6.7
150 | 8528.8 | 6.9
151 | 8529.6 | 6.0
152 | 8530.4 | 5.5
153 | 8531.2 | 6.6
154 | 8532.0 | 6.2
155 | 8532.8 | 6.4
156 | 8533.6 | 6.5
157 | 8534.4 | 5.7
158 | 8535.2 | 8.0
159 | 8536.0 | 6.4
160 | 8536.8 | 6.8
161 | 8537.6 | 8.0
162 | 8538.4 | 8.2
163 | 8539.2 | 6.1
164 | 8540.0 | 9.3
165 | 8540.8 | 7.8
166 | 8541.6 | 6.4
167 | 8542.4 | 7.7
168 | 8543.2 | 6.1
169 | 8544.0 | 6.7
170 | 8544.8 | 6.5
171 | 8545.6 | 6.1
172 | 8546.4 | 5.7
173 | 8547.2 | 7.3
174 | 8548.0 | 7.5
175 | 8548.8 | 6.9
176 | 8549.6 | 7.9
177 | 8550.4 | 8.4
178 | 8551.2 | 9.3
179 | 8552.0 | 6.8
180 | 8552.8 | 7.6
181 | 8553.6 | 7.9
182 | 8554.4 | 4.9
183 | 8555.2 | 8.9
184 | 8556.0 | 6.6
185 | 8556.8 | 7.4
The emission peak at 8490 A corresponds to Halpha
